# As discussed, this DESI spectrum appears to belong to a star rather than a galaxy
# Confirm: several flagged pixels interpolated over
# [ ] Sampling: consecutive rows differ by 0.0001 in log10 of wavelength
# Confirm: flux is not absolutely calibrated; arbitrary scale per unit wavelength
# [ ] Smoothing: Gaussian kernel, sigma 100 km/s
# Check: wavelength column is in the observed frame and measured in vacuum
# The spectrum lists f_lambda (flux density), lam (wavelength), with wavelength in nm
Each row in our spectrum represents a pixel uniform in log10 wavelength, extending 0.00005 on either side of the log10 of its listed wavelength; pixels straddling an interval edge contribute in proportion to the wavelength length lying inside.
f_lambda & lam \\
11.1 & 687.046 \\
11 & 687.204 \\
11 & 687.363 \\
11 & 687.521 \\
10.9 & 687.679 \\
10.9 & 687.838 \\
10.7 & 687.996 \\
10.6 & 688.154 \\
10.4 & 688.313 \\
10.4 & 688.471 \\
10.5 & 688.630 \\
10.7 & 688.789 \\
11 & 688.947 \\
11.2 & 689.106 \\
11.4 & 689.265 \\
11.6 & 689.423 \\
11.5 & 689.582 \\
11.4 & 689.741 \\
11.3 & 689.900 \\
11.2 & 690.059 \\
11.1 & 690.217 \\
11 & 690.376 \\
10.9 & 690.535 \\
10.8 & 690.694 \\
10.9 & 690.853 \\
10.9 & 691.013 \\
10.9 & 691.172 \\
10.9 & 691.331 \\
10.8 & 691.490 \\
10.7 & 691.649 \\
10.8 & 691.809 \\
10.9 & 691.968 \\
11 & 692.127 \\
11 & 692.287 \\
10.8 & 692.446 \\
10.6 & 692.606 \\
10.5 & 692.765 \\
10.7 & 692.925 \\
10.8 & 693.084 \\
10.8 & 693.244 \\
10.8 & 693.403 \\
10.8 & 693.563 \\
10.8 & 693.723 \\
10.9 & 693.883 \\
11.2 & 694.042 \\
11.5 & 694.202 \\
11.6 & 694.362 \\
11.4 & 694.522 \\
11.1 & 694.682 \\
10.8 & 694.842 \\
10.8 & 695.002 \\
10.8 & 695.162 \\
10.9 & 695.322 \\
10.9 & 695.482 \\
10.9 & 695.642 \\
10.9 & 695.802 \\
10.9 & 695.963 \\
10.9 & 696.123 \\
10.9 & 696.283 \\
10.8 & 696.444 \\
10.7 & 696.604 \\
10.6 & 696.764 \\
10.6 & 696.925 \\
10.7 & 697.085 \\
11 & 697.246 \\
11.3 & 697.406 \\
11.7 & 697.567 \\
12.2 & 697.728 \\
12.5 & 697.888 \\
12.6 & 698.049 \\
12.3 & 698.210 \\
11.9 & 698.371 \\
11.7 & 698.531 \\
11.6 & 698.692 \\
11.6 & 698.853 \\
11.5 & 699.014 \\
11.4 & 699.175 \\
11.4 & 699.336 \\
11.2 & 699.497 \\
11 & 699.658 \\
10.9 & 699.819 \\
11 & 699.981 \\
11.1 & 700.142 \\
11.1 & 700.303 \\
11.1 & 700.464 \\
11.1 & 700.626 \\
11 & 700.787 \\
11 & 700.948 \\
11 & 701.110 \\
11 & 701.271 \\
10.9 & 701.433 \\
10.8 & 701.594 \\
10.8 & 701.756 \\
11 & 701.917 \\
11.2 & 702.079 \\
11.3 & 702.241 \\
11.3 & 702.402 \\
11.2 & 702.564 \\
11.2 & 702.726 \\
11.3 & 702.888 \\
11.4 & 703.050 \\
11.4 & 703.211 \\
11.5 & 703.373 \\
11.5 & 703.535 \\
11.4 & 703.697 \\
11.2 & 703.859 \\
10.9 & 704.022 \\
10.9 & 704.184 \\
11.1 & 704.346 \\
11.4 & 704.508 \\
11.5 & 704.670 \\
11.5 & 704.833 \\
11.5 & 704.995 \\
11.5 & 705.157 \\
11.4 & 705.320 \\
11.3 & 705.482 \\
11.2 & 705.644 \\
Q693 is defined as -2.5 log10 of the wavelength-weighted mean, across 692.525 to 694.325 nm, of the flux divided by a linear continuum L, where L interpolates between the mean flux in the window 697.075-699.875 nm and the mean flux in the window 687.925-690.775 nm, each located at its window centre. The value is 0.04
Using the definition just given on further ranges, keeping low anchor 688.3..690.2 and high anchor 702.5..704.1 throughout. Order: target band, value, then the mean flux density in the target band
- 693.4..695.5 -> 0.01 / 11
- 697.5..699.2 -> -0.07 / 11.9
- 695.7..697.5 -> 0.03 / 10.9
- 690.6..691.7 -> 0.03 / 10.8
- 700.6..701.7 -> 0.03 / 11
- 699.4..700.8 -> 0.02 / 11.1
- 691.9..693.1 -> 0.03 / 10.8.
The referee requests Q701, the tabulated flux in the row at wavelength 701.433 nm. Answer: 10.9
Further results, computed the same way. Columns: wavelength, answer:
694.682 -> 11.1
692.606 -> 10.6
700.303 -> 11.1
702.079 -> 11.2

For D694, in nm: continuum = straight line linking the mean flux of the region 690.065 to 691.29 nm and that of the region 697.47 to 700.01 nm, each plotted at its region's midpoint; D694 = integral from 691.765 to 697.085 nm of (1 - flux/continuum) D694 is 0.18 nm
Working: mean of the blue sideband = 10.9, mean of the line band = 10.9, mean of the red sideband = 11.7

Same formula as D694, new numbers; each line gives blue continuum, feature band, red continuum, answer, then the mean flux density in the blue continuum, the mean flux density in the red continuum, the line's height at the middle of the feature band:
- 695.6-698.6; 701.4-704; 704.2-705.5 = 0.036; 11.3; 11.4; 11.4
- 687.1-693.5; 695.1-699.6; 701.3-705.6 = -0.086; 10.9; 11.2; 11.1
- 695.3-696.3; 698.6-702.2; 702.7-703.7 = 0.027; 10.9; 11.4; 11.2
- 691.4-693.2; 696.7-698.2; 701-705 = -0.073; 10.8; 11.2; 11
